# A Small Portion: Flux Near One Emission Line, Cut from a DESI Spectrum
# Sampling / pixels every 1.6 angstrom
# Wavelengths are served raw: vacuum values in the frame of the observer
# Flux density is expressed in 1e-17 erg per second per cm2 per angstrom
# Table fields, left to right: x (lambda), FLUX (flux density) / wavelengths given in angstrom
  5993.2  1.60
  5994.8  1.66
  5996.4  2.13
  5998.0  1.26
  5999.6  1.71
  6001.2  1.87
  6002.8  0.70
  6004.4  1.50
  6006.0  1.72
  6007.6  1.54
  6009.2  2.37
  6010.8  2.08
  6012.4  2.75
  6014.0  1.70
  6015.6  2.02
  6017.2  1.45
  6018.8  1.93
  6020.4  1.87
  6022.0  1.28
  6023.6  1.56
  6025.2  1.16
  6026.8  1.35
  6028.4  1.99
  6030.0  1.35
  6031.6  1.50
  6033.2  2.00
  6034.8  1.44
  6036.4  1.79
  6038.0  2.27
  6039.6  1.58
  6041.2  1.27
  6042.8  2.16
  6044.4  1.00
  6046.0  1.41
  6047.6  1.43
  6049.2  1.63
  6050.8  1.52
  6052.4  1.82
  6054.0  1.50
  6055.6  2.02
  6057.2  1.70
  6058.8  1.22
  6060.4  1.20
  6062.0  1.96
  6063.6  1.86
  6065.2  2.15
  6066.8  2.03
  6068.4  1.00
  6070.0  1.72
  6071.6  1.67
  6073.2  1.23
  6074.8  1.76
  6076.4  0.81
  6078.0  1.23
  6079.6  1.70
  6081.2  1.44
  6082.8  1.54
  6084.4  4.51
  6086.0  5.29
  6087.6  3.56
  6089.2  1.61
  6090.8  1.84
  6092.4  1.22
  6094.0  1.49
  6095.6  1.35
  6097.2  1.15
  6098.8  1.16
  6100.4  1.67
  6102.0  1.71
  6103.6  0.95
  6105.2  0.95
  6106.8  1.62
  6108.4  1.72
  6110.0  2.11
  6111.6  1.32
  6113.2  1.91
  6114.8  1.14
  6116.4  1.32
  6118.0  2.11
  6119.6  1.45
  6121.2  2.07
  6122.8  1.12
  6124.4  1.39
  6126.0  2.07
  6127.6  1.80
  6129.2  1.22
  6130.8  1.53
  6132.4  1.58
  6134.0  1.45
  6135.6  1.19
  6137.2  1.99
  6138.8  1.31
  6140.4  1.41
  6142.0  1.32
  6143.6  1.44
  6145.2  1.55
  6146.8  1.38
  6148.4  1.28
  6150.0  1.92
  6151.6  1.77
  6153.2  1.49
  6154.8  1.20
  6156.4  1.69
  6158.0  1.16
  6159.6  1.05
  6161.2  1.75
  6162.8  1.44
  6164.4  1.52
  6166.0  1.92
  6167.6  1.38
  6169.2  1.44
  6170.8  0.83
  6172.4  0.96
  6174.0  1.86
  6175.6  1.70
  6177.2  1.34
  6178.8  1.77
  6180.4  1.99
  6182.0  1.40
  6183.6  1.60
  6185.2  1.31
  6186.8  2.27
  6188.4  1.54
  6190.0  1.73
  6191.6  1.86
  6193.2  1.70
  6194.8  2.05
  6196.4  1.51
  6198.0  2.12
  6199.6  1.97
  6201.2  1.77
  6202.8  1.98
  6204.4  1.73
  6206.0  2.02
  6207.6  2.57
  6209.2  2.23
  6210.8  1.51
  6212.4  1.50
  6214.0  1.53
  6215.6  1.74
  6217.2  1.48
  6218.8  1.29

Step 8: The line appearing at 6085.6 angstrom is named H-beta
